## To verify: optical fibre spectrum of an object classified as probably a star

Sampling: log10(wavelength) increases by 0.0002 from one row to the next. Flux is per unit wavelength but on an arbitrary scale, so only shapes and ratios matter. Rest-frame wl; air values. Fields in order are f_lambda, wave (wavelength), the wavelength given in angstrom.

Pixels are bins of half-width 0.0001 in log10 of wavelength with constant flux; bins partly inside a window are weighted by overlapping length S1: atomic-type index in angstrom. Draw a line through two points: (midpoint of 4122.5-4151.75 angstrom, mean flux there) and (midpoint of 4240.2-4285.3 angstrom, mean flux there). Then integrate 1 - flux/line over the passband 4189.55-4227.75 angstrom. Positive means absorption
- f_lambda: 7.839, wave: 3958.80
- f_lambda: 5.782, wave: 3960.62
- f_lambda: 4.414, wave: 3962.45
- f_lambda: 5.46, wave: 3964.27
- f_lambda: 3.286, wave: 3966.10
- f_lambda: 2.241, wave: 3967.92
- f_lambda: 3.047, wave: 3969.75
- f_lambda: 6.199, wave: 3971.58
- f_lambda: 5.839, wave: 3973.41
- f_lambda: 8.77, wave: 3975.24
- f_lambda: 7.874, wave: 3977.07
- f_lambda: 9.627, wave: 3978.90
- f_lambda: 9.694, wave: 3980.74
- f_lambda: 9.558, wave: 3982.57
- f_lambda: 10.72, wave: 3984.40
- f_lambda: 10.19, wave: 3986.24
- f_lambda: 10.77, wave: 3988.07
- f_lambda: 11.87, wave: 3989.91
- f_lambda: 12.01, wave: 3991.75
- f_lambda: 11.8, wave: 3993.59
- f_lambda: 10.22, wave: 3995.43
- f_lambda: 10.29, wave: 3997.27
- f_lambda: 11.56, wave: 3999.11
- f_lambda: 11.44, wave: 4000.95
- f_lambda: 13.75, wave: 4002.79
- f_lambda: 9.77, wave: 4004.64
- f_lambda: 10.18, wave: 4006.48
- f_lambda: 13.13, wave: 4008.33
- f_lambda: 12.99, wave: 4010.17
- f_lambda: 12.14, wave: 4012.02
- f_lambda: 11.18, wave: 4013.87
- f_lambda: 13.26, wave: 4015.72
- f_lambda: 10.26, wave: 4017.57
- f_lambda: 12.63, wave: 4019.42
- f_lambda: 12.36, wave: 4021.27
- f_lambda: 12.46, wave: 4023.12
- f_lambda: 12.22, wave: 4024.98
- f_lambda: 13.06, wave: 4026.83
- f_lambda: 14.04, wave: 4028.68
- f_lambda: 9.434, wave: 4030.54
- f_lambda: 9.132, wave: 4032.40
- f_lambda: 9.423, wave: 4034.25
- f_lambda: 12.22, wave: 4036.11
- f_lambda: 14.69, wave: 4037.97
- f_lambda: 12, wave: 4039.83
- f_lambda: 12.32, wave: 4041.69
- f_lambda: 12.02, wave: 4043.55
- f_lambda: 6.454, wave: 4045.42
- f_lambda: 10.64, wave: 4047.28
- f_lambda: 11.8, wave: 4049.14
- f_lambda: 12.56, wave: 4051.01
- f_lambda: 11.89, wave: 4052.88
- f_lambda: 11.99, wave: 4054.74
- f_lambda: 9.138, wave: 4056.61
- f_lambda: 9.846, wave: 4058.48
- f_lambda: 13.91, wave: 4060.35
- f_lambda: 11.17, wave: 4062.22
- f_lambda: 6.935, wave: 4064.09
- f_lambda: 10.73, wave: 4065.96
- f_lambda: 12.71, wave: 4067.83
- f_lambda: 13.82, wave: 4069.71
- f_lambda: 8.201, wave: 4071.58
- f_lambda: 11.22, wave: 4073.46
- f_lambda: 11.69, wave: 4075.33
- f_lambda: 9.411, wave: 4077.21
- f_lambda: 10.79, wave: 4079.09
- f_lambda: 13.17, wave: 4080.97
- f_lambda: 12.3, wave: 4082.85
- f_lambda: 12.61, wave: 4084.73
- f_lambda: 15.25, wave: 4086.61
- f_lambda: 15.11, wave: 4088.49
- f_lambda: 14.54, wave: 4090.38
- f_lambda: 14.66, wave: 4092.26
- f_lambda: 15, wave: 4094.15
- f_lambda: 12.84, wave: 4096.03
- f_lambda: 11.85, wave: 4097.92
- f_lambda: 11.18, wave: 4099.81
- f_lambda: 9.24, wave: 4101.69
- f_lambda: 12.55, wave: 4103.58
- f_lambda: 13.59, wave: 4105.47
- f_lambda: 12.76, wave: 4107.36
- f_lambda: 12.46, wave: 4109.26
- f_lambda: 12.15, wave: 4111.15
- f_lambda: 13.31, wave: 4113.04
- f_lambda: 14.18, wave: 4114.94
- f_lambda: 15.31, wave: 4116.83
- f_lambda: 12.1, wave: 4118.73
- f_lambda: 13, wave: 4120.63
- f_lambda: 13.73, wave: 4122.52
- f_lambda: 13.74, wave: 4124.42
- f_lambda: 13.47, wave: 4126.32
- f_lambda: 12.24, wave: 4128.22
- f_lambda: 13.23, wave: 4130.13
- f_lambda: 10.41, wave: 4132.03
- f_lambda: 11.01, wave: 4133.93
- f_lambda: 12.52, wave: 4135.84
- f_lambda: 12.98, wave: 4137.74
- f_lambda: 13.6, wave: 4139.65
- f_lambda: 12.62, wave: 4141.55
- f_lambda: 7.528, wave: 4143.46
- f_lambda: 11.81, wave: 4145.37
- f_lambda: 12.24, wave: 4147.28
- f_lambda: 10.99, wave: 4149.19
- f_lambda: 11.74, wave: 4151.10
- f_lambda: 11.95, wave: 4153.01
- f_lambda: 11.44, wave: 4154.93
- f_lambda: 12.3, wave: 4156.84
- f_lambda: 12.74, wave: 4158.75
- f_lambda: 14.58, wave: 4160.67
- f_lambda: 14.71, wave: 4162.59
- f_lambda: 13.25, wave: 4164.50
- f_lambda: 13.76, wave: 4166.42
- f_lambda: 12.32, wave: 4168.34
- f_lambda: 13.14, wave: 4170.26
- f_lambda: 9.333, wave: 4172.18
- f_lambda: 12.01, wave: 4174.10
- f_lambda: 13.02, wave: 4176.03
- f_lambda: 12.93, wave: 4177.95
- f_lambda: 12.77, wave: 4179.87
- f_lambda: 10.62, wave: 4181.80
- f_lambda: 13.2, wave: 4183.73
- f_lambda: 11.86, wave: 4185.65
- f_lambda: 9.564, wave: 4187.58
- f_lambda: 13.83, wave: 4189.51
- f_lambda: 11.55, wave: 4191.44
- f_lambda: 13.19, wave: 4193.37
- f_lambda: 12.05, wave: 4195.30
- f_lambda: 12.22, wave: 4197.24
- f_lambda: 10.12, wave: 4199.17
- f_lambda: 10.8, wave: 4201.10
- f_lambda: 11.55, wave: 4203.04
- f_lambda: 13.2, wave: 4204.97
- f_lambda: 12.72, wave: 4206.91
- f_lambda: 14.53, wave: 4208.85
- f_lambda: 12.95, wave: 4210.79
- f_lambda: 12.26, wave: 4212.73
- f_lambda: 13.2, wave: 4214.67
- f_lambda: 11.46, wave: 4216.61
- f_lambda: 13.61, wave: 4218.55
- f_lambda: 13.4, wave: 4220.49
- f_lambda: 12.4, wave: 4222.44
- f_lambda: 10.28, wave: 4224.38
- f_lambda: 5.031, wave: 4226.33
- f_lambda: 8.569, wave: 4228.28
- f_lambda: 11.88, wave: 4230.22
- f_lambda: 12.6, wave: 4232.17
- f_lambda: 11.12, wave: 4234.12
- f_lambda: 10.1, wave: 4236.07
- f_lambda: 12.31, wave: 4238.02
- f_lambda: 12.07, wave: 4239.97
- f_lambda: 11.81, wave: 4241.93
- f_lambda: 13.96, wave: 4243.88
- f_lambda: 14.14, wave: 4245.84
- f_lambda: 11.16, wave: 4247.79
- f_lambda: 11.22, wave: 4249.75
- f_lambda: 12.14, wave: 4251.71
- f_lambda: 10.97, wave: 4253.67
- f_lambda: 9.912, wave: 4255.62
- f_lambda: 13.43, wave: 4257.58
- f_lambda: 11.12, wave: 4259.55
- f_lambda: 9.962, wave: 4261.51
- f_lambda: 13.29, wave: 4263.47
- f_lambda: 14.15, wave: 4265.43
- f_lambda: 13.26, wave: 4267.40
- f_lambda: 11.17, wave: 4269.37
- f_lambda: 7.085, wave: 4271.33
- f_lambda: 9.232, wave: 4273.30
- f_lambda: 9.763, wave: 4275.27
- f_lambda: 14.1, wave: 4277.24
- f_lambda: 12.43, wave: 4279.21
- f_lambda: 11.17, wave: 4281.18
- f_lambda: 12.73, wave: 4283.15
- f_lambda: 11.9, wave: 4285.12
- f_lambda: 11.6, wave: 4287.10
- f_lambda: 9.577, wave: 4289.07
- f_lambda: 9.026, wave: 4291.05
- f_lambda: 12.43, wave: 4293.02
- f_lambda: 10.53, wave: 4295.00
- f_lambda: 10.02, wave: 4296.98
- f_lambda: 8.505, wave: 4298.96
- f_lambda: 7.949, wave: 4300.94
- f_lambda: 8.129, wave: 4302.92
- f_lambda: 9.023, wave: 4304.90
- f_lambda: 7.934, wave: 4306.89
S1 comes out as -0.14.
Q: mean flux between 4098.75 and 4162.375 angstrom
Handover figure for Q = 12.4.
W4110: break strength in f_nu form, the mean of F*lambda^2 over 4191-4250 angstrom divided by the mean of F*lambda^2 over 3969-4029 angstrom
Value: 1.23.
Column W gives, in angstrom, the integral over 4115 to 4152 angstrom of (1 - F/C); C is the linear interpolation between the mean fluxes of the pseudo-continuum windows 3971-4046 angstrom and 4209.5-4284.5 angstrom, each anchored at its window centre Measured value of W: -3.39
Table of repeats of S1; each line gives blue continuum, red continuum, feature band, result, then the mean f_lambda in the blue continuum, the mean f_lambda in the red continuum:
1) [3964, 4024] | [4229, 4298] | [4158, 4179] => -3.7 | 9.95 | 11.5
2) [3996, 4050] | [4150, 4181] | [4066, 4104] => -1.0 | 11.6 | 12.6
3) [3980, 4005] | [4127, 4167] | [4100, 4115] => -0.5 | 11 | 12.3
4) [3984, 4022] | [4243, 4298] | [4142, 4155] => 0.4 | 11.6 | 11.5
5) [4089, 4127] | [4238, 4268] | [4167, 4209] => 1.7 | 13.1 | 12.2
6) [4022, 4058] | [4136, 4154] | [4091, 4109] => -1.6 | 11.4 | 11.8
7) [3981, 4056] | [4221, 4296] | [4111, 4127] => -2.9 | 11.5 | 11.3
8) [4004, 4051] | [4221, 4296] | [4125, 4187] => -4.3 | 11.6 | 11.3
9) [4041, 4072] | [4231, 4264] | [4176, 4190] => -0.7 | 11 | 11.8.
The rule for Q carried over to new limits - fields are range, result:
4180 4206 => 11.9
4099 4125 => 12.8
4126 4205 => 12.1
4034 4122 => 12.1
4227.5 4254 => 11.8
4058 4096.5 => 12.2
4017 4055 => 11.6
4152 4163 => 12.9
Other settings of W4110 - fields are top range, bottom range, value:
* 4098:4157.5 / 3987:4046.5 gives 1.12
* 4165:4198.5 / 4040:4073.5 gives 1.18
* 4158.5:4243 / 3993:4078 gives 1.15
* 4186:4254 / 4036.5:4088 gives 1.11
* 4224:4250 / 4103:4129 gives 0.90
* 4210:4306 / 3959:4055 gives 1.23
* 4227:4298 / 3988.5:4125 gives 1.05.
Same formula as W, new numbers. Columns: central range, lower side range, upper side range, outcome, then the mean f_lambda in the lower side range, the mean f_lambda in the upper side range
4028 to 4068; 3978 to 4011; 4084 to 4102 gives 4.0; 11.1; 13.4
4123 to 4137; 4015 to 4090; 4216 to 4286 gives -1.0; 11.6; 11.5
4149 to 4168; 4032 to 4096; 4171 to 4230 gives -1.6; 11.8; 11.8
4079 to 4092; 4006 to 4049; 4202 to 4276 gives -2.2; 11.7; 11.7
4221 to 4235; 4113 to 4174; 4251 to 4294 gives 1.7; 12.5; 11.4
